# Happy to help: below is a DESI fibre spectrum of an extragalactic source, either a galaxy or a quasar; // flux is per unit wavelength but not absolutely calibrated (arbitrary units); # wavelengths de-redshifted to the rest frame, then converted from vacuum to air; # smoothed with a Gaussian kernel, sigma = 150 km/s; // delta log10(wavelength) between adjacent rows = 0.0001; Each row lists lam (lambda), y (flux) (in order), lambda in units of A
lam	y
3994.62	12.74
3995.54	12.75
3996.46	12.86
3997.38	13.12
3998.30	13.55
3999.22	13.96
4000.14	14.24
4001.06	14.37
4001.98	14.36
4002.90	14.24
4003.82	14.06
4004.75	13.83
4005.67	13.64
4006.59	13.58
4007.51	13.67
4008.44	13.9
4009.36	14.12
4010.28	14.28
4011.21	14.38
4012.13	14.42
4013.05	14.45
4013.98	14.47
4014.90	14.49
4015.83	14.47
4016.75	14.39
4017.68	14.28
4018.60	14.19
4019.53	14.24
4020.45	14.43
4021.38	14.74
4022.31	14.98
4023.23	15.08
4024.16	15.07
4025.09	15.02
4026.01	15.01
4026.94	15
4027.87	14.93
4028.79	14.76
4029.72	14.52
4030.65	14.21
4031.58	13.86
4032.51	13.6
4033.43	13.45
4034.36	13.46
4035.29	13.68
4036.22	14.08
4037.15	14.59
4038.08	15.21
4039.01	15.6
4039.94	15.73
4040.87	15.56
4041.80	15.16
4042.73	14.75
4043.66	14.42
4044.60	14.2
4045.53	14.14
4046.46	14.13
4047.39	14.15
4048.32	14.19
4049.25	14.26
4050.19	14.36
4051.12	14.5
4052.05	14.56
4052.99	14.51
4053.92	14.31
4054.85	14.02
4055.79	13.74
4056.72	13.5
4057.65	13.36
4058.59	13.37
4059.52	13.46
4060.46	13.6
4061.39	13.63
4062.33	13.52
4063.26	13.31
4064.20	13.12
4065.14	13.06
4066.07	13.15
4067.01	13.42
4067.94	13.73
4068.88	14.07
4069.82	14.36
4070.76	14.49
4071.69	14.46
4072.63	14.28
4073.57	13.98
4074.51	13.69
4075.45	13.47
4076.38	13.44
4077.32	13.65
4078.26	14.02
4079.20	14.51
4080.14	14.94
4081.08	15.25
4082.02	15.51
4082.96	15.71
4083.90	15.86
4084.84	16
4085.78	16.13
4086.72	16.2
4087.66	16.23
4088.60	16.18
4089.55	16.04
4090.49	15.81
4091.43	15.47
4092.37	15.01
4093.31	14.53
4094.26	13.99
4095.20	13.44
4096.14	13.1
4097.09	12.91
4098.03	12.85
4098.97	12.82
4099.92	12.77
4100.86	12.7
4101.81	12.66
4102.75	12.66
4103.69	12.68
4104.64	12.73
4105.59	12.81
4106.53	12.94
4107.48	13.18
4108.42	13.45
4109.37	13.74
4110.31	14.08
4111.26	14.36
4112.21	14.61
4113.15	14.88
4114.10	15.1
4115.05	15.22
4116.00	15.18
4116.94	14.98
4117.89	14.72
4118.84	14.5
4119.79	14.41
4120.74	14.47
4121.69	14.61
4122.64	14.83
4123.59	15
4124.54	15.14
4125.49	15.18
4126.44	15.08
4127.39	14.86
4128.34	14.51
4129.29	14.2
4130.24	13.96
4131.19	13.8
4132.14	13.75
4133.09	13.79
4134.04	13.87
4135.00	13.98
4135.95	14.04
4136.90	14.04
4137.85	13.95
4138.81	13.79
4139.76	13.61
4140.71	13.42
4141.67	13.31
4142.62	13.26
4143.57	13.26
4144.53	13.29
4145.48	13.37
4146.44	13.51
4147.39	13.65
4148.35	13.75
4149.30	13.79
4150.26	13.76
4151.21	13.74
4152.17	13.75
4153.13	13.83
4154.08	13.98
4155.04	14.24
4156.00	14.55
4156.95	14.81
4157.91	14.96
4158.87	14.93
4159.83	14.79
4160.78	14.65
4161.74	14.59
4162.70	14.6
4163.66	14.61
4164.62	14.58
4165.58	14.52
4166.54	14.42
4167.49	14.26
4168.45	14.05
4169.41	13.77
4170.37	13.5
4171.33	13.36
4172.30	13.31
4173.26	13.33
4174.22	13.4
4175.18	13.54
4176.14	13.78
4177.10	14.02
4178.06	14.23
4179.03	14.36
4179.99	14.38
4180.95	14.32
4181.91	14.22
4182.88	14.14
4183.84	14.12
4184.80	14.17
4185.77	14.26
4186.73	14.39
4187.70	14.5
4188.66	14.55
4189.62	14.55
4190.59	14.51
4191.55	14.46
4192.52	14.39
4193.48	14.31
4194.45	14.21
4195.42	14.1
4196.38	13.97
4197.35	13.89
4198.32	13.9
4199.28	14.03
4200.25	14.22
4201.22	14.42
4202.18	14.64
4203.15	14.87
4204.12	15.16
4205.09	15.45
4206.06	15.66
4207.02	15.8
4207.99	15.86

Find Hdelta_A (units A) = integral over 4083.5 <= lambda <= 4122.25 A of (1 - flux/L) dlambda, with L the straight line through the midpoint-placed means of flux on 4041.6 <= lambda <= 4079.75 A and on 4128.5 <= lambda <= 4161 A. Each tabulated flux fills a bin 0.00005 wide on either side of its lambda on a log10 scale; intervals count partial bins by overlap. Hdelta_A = -1.0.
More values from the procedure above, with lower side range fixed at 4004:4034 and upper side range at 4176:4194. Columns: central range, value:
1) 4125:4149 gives 0.7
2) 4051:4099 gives 0.2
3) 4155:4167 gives -0.3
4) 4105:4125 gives -0.1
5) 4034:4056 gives -0.2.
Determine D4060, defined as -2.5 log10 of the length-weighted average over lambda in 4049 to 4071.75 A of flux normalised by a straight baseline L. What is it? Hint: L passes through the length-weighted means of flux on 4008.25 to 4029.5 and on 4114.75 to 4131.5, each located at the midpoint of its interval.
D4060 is 0.06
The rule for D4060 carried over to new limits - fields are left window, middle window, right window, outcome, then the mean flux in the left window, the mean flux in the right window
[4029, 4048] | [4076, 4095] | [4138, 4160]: -0.08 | 14.4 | 13.9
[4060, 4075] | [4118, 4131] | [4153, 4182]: -0.05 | 13.7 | 14.2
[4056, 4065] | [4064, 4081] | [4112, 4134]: -0.02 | 13.4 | 14.6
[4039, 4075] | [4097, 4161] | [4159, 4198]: 0.01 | 14.1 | 14.2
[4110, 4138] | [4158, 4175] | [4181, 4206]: 0.02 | 14.5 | 14.4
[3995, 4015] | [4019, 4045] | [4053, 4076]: -0.06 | 13.9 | 13.7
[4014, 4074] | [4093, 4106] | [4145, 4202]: 0.09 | 14.2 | 14.1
